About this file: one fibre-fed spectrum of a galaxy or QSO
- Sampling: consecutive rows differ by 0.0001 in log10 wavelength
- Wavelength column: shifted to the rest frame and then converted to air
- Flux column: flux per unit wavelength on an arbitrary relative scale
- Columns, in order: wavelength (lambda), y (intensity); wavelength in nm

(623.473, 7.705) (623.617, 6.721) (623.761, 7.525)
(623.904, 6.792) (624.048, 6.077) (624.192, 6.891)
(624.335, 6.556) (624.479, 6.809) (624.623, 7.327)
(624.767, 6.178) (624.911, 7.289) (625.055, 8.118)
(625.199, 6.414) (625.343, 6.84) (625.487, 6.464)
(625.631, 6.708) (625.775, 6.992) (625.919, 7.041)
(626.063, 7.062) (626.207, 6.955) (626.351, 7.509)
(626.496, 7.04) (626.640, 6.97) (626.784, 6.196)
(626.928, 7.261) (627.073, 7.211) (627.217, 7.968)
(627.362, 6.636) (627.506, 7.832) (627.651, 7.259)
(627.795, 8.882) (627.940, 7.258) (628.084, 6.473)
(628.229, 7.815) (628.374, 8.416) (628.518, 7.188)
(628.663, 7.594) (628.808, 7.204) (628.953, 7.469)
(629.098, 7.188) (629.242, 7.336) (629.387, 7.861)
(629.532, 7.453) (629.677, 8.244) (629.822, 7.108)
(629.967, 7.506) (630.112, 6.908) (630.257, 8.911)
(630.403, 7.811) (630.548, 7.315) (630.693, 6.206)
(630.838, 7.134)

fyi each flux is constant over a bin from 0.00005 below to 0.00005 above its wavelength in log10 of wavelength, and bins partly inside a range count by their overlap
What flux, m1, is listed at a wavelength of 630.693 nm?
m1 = 6.206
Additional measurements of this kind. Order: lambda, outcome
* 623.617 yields 6.721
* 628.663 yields 7.594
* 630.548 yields 7.315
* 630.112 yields 6.908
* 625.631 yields 6.708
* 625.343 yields 6.84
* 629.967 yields 7.506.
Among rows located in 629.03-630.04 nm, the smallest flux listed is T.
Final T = 7.108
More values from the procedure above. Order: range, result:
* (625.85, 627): 6.196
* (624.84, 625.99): 6.414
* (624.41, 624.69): 6.809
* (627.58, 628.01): 7.258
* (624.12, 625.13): 6.178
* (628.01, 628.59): 6.473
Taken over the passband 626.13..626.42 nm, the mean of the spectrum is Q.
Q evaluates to 7.24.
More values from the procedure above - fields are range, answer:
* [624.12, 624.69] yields 6.89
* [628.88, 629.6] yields 7.47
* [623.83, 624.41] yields 6.59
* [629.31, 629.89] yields 7.67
